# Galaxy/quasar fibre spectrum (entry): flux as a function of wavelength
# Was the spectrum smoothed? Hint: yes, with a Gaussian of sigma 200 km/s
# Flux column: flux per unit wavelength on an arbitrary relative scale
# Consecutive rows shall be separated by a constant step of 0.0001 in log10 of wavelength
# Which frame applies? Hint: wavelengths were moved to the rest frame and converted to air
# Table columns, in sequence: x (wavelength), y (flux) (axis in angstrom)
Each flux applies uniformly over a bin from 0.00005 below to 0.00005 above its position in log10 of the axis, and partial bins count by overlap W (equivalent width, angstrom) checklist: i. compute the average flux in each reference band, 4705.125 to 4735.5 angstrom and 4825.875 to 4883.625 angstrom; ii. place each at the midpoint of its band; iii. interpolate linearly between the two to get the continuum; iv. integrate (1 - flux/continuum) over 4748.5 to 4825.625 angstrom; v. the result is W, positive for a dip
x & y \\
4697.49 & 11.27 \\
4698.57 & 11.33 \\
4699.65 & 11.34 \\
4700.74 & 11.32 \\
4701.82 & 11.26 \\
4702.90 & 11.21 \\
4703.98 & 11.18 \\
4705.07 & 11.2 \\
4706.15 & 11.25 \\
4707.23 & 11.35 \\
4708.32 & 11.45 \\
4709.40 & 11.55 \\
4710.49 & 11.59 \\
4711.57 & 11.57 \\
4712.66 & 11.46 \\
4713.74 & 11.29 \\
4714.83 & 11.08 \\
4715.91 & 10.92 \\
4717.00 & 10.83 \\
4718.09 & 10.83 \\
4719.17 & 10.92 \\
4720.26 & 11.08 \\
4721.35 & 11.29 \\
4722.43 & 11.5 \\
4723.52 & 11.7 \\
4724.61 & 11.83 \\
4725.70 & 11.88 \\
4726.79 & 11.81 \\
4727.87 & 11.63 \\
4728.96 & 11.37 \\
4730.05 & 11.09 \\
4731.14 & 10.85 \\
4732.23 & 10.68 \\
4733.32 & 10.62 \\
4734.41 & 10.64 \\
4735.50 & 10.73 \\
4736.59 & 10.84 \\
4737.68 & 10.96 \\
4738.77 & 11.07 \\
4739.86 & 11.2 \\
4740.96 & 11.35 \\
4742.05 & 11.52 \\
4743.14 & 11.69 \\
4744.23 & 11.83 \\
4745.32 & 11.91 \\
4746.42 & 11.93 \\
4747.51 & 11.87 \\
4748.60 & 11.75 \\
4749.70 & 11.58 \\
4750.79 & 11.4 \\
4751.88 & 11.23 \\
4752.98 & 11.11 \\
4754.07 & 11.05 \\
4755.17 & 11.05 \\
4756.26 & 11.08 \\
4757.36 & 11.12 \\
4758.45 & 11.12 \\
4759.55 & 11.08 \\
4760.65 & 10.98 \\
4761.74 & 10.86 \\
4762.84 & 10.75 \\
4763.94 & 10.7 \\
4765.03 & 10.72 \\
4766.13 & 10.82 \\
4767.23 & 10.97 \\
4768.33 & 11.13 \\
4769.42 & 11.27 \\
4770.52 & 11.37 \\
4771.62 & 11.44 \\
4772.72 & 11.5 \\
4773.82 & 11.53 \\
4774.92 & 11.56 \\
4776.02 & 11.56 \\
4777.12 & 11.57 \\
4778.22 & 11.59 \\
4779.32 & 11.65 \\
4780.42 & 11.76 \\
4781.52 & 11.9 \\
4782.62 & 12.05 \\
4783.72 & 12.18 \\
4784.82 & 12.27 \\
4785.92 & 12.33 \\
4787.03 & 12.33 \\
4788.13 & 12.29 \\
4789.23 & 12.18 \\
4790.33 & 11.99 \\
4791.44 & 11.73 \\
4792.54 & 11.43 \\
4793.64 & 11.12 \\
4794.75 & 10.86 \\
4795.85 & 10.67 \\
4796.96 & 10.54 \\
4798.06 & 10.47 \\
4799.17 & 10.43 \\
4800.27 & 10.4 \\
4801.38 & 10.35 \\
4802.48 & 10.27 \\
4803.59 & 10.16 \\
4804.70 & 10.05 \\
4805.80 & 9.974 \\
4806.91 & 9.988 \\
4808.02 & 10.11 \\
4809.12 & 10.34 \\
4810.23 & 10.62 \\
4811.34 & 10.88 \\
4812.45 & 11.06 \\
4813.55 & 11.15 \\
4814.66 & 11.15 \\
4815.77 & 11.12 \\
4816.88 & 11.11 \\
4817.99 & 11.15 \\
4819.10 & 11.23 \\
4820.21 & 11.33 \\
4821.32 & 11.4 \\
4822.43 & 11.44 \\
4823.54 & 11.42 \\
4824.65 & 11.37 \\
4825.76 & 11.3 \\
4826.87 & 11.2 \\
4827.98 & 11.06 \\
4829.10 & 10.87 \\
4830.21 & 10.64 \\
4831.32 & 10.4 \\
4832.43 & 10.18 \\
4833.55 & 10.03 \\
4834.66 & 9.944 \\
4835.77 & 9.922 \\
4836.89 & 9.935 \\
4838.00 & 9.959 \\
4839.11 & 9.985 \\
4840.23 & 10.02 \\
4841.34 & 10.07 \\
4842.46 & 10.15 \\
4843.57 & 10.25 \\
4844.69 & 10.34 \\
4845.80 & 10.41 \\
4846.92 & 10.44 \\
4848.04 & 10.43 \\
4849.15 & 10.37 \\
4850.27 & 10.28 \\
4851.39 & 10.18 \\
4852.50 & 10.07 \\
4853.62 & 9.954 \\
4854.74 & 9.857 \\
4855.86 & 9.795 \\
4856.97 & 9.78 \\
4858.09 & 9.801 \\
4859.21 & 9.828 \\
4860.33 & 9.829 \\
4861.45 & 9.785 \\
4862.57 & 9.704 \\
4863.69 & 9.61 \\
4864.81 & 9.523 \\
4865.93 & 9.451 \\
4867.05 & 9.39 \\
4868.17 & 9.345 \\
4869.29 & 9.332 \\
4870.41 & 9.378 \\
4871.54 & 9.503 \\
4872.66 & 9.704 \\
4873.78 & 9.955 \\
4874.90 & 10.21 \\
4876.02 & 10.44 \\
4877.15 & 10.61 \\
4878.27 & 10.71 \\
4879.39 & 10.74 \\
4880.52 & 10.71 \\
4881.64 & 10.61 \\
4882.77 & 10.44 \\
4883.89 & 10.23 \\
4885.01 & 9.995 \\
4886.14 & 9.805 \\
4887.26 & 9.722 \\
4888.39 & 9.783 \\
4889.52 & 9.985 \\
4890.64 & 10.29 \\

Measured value -3.5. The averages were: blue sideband 11.3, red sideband 10.1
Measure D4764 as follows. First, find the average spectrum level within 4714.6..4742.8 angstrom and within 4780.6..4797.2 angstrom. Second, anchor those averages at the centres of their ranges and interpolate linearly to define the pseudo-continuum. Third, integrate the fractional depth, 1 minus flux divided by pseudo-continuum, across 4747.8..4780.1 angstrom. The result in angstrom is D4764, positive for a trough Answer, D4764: 0.8 angstrom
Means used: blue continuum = 11.2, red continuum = 11.7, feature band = 11.2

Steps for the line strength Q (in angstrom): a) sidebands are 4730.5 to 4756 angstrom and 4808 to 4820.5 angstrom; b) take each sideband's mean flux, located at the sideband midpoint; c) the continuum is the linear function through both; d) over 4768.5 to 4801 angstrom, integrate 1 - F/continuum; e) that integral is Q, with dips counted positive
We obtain -1.2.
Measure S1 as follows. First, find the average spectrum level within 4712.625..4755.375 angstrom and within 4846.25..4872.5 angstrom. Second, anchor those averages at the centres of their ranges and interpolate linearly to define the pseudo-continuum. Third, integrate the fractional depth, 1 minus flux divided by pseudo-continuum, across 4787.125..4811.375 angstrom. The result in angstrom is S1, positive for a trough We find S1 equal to -0.6 angstrom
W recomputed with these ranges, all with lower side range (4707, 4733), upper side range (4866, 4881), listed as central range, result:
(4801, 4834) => -1.0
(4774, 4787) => -1.3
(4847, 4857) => 0.1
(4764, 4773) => -0.2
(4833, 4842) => 0.3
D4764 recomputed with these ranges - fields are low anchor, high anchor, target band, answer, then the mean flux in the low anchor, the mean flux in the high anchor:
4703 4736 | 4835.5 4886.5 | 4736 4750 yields -0.59 angstrom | 11.2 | 10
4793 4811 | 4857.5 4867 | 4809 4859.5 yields -2.59 angstrom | 10.4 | 9.67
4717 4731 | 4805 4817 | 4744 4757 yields -0.36 angstrom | 11.4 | 10.7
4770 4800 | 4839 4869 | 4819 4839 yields -0.37 angstrom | 11.6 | 9.94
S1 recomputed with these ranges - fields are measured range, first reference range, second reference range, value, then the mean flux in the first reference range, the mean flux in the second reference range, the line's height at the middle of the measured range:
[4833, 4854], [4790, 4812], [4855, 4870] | -0.5 angstrom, 10.6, 9.63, 9.93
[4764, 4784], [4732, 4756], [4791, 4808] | -1.1 angstrom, 11.3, 10.5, 10.9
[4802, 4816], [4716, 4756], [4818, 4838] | 0.5 angstrom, 11.3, 10.8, 10.9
